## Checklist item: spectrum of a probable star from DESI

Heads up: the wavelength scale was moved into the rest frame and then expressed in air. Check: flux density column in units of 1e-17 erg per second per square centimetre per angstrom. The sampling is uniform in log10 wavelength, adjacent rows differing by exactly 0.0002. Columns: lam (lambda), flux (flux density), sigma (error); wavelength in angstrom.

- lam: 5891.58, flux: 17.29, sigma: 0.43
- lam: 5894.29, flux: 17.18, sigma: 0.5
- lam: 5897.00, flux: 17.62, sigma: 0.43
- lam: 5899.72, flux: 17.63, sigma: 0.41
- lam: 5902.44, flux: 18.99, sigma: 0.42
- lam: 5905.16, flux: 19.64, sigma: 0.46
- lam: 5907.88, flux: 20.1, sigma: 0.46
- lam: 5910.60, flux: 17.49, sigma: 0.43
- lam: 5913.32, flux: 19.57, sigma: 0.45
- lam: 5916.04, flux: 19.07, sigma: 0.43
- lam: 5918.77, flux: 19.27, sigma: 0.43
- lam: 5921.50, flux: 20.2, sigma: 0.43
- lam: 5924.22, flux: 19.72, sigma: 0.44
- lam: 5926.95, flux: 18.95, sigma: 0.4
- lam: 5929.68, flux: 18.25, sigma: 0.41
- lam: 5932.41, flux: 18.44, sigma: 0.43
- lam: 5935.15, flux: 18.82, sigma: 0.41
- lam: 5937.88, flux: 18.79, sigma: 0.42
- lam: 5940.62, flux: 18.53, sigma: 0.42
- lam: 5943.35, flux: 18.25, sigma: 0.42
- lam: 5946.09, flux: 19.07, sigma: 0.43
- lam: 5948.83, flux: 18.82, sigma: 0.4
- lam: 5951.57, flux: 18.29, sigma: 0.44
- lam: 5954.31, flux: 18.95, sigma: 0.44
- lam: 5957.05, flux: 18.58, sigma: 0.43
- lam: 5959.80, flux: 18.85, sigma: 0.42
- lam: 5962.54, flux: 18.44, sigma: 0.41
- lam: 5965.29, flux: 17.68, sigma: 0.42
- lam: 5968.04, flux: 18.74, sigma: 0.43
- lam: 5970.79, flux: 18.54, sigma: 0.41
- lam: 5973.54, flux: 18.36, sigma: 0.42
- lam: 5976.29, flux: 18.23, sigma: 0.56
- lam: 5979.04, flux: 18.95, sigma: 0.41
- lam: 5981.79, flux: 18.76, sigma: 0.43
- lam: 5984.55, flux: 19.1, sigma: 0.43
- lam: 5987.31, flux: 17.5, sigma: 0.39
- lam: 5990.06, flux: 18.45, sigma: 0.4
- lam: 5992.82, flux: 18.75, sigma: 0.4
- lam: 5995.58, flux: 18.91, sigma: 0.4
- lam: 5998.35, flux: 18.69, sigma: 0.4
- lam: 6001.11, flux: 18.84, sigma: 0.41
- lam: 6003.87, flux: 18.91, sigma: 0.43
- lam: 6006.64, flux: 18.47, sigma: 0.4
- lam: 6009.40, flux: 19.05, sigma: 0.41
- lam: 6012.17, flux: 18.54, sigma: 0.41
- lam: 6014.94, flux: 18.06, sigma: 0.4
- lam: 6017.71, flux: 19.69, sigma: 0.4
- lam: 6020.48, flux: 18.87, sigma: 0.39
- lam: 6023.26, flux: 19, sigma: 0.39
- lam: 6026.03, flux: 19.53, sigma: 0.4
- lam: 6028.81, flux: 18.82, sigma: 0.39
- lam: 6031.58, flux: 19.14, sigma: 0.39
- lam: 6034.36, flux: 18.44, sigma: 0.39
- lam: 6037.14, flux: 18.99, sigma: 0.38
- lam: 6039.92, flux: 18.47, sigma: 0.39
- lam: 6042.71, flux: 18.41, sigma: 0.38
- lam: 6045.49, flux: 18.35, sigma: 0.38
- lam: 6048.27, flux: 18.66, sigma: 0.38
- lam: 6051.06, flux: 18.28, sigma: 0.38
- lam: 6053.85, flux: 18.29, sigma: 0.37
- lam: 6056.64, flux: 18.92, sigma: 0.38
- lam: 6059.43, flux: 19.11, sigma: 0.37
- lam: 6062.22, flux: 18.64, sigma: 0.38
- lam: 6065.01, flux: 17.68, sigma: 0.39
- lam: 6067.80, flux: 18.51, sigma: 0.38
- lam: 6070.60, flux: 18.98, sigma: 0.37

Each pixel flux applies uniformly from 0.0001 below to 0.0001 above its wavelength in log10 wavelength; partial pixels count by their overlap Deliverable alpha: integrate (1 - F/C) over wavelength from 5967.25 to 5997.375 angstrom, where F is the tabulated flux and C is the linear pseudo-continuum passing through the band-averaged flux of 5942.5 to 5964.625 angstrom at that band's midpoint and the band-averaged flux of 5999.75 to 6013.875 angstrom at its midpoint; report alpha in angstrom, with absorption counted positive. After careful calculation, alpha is 0.2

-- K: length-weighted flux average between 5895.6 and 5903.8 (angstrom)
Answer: 18.1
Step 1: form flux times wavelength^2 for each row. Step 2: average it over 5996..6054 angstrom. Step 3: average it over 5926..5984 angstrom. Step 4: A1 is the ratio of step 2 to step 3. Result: 1.03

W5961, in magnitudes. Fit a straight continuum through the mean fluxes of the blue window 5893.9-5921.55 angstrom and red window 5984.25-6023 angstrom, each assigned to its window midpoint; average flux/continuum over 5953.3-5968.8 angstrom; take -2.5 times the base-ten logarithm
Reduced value 0.01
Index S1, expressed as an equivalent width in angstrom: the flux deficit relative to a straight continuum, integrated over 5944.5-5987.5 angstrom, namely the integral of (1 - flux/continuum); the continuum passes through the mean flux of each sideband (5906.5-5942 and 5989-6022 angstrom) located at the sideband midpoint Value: 0.70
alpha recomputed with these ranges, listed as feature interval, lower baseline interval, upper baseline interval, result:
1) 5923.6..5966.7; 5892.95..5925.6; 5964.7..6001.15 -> 0.2 angstrom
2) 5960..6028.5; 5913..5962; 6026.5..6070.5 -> 0.3 angstrom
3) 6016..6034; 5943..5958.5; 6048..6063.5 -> -0.4 angstrom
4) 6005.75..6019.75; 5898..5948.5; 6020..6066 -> 0.0 angstrom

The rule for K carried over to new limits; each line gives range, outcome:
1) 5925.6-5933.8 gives 18.5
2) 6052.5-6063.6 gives 18.7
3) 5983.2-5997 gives 18.5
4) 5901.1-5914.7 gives 19.2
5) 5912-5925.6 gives 19.6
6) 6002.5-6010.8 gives 18.8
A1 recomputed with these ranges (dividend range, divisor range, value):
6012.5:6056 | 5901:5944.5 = 1.02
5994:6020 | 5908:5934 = 1.02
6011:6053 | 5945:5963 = 1.03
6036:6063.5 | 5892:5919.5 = 1.05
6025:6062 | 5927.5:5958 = 1.04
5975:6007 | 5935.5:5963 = 1.01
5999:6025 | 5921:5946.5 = 1.03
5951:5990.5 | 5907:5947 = 0.99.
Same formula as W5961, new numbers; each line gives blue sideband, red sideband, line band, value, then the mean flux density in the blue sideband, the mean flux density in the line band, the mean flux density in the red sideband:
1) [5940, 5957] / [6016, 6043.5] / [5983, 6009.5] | 0.01 mag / 18.7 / 18.6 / 18.9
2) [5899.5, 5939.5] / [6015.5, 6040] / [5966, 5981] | 0.03 mag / 19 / 18.5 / 19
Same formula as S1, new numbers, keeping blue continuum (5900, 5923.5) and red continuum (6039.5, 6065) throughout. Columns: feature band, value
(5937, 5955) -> 0.4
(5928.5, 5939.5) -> 0.3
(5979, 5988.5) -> 0.2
